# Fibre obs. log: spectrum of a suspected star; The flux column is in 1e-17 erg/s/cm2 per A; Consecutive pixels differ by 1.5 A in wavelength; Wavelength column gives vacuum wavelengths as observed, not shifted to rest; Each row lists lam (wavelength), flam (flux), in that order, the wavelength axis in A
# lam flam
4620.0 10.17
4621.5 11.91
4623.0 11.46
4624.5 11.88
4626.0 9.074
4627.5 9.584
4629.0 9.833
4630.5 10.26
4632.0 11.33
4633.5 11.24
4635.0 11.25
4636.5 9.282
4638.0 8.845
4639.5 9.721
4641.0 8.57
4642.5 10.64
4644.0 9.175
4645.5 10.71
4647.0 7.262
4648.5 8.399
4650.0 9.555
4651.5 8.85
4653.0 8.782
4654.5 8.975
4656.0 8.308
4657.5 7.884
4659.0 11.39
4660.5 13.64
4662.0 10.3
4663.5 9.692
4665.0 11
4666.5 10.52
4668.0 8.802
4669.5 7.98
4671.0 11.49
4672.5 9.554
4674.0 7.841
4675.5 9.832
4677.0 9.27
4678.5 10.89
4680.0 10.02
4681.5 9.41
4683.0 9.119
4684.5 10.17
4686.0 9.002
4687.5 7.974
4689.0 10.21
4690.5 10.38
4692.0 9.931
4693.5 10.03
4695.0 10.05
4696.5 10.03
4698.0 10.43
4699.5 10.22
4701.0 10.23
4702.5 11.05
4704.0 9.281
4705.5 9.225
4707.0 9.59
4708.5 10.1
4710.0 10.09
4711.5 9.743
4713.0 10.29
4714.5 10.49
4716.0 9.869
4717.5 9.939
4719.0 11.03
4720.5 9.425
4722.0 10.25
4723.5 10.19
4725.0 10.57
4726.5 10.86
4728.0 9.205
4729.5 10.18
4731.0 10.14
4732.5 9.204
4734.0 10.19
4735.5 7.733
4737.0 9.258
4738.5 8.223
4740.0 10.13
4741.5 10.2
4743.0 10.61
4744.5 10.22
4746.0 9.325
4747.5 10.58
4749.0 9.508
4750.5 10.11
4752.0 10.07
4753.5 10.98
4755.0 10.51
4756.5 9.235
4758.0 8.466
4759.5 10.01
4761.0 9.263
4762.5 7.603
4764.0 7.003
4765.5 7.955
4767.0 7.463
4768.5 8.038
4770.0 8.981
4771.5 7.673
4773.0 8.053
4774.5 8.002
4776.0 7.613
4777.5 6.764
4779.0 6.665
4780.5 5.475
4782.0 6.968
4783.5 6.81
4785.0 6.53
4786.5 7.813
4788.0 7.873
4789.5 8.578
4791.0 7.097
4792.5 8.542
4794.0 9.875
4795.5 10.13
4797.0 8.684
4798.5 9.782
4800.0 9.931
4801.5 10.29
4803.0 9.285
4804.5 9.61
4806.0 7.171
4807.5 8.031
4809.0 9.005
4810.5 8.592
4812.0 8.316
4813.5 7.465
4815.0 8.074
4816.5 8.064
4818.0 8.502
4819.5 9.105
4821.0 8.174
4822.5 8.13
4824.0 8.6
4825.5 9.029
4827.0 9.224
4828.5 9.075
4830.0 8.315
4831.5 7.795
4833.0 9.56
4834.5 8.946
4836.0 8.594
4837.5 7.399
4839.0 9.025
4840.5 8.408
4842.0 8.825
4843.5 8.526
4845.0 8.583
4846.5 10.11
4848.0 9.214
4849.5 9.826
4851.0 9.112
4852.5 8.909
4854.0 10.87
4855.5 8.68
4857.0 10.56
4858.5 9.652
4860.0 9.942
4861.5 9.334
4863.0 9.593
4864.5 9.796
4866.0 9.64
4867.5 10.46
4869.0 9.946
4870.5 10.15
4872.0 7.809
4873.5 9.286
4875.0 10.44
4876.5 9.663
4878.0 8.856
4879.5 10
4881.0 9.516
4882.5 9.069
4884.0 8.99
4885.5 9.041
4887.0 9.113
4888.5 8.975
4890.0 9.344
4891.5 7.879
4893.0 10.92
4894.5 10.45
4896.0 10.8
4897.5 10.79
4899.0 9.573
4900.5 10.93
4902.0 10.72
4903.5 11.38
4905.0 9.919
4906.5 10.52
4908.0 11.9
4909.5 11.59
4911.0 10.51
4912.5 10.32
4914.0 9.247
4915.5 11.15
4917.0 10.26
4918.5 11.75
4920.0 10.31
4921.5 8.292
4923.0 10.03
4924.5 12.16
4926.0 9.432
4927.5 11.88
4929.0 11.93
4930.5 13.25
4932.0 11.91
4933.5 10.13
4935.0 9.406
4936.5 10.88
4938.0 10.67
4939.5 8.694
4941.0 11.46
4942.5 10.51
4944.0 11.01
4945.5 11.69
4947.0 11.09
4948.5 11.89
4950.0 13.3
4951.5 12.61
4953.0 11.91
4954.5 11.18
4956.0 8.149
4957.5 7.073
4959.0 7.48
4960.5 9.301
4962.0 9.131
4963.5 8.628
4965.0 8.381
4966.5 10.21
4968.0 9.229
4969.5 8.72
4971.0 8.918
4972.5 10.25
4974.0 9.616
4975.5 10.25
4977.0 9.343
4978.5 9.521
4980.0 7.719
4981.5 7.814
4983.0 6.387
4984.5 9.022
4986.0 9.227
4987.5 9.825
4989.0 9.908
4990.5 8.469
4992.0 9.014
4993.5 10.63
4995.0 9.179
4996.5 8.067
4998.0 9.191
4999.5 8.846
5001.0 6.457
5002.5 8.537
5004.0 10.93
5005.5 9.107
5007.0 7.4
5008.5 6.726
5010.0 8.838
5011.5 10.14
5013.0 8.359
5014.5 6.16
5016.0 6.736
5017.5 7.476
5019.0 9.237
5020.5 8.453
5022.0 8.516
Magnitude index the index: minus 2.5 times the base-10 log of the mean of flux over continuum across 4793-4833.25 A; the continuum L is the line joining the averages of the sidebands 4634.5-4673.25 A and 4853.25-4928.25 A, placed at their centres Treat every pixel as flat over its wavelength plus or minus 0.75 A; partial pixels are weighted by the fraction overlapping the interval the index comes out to 0.13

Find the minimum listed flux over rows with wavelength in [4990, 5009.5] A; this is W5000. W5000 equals 6.457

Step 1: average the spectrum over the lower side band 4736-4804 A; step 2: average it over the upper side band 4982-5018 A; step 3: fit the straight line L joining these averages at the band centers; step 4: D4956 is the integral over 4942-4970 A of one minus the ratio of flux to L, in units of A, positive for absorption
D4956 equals -5.0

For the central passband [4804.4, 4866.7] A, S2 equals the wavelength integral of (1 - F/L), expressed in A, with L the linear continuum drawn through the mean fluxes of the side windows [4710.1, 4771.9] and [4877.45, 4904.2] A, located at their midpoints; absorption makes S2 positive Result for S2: 5.31 A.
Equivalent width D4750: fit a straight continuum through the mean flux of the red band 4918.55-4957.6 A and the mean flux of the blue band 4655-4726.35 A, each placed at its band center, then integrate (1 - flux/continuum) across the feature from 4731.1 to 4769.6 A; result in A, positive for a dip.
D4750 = 3.31 A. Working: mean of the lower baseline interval 9.93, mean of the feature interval 9.29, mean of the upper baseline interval 10.9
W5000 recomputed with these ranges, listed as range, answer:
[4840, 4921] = 7.809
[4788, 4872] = 7.097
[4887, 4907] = 7.879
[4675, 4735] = 7.974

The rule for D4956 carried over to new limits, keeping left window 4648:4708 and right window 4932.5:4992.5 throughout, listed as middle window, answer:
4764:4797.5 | 6.7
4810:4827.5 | 2.3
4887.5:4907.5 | -0.9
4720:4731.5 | -0.5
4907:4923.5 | -1.3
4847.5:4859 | 0.1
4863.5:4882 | 0.2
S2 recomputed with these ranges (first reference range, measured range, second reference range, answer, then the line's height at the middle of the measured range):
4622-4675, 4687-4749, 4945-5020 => -1.61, 9.67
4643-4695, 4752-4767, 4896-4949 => 1.56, 10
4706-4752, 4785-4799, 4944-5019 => 1.65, 9.72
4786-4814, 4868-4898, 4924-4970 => 0.48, 9.7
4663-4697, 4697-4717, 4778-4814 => -1.45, 9.37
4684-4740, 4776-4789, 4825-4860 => 3.44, 9.44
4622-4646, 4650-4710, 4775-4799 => -2.02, 9.47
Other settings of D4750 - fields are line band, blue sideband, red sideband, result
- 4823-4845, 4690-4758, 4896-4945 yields 3.6 A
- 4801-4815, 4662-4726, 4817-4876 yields 1.1 A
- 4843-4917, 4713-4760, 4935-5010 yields -1.6 A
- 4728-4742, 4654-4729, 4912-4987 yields 0.7 A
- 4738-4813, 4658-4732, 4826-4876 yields 7.5 A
